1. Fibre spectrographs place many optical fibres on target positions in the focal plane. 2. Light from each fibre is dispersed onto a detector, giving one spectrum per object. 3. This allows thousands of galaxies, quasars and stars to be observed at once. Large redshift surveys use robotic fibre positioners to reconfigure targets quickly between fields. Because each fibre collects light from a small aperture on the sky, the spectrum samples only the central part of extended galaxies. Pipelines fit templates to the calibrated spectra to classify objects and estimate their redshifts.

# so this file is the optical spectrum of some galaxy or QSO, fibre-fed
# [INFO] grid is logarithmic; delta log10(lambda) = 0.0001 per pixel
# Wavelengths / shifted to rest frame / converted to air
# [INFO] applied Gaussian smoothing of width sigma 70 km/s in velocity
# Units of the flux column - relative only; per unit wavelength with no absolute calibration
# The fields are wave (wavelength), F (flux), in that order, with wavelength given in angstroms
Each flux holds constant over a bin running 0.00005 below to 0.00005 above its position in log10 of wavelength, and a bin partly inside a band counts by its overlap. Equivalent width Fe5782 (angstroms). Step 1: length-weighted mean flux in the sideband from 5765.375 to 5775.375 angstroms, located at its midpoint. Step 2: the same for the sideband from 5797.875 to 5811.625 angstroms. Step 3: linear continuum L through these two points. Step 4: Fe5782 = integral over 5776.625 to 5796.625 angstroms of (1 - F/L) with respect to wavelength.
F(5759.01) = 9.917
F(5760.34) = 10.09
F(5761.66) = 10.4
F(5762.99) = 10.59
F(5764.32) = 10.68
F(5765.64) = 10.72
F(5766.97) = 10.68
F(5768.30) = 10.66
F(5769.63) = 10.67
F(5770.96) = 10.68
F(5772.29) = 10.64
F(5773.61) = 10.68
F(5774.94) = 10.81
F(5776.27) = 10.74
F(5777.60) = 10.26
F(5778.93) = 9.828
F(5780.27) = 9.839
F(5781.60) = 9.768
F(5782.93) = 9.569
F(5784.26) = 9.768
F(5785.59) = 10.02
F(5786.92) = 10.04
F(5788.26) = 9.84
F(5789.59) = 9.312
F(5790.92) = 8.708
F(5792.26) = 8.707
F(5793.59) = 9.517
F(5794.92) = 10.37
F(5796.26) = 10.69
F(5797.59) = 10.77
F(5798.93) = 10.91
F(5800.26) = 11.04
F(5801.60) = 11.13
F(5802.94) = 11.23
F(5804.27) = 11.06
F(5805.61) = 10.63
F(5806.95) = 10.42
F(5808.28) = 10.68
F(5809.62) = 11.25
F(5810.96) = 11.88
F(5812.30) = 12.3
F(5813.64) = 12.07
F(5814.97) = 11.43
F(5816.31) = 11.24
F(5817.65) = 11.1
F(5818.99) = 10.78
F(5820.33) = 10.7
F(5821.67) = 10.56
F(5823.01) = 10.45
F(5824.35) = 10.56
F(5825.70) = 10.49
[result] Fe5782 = 2.0 angstroms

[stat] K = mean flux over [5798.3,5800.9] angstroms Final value 11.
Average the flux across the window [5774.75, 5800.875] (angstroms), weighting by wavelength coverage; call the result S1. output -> 10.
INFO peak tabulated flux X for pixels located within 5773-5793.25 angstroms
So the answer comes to 10.81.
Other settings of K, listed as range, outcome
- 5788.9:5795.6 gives 9.33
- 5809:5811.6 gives 11.6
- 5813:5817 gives 11.6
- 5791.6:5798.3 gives 10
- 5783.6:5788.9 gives 9.91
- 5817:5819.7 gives 10.9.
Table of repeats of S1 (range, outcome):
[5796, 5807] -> 10.9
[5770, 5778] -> 10.7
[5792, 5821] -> 10.9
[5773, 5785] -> 10.1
